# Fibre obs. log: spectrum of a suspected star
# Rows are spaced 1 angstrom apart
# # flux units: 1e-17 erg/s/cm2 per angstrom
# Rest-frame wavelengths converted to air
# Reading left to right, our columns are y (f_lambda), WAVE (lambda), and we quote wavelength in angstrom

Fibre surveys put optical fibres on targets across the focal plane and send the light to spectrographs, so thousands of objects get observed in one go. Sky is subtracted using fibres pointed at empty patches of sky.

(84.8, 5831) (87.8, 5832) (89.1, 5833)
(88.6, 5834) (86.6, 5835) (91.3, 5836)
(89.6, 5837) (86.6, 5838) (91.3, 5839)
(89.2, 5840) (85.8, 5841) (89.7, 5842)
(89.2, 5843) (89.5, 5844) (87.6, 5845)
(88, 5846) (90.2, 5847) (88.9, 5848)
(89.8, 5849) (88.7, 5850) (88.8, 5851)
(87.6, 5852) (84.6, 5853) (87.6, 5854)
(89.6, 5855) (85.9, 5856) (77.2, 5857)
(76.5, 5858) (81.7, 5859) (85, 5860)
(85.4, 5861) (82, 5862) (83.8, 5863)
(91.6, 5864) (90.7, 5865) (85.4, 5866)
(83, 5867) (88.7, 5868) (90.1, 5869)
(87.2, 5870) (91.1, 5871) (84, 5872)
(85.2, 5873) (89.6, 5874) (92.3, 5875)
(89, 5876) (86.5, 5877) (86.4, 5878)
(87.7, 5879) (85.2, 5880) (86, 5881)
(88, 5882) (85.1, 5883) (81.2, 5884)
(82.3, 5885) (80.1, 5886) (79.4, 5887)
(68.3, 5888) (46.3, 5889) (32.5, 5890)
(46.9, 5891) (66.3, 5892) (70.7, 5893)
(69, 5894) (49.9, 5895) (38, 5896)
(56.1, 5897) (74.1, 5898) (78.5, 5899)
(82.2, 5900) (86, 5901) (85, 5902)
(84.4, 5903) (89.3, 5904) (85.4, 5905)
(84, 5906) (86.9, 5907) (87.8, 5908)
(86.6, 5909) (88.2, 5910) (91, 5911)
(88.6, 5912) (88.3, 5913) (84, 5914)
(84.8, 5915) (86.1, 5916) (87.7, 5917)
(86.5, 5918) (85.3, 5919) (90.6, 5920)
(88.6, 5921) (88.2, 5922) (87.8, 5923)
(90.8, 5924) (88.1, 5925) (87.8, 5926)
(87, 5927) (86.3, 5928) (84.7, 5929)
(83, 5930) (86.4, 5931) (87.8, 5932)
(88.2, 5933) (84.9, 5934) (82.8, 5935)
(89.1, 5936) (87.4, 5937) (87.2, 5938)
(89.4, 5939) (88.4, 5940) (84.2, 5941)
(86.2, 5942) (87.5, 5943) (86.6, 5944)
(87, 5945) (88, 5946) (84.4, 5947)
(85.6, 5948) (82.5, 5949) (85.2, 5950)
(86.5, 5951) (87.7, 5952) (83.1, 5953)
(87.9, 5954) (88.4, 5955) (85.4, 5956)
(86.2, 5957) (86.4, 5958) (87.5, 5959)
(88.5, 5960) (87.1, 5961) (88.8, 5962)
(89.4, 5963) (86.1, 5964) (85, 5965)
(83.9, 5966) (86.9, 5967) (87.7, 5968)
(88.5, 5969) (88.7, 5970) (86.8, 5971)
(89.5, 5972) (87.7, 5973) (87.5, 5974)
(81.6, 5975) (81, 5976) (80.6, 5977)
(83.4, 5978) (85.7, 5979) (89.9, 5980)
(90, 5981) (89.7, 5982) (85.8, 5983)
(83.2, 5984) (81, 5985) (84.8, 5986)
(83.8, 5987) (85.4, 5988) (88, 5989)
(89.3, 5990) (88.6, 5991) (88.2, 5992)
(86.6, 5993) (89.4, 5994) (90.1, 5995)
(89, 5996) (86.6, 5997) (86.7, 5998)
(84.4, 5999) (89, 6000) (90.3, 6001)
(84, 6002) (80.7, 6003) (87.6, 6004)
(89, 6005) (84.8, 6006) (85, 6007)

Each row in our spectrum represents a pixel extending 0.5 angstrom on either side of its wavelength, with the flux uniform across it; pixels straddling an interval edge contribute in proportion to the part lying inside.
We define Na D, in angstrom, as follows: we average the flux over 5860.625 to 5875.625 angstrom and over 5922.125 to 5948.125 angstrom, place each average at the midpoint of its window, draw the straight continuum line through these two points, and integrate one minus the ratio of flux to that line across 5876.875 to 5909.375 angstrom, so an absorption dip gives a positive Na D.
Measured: 4.5 angstrom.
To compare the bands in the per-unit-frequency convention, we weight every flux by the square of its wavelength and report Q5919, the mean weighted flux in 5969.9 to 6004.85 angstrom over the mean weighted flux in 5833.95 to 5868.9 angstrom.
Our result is 1.0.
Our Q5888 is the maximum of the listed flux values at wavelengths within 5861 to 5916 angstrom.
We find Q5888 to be 92.3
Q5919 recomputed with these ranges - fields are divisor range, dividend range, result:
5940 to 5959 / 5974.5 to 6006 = 1.01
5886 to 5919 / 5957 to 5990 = 1.17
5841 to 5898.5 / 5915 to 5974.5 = 1.11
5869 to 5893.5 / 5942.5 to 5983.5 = 1.13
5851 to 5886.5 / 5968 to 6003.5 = 1.05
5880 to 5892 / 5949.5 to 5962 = 1.25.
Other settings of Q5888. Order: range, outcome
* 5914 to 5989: 90.8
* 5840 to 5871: 91.6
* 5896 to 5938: 91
